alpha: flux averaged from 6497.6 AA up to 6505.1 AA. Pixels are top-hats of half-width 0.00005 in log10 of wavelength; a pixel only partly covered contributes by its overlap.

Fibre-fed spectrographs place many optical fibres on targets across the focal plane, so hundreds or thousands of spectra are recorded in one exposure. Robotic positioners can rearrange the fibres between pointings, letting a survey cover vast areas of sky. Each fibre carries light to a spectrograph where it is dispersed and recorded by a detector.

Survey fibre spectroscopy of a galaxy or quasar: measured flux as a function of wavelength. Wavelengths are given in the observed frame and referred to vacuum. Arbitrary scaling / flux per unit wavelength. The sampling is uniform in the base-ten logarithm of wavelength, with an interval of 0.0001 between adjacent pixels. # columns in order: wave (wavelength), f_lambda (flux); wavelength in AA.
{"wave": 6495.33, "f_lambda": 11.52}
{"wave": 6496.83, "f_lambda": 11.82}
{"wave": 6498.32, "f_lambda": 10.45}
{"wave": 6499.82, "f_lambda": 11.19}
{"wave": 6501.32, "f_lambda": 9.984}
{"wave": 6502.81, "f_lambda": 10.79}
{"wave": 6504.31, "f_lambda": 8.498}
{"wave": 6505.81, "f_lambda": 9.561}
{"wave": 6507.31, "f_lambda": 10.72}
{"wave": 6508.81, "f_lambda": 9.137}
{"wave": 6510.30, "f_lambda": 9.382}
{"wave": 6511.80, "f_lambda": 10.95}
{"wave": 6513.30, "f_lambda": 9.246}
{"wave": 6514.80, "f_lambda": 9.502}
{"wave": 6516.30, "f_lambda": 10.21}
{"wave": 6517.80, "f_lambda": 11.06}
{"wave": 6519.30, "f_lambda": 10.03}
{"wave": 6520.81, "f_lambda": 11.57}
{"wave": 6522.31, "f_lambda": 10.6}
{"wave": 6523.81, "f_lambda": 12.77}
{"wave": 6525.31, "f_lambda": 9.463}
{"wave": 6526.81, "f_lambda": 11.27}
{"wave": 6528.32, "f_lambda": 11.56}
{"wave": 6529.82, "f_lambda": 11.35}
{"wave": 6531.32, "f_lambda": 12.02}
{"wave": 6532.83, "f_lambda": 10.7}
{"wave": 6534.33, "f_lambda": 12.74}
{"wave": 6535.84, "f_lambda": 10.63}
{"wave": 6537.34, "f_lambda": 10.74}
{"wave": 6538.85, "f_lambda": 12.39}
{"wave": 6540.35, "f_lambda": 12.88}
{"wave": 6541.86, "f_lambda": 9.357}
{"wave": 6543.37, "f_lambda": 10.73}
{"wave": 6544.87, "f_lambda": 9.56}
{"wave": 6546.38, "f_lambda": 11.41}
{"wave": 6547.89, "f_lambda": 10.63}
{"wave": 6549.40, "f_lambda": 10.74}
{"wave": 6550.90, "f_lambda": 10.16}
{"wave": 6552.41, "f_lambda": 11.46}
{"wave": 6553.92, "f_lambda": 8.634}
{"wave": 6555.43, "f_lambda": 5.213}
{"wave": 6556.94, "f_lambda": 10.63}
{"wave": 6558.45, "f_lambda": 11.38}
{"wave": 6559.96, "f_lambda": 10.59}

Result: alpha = 10.2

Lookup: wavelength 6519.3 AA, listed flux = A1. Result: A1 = 10.03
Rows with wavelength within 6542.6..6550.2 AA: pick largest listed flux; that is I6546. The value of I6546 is 11.41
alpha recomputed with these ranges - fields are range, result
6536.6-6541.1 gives 12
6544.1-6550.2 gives 10.6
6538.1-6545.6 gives 11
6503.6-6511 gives 9.47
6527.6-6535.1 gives 11.7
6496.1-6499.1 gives 11.1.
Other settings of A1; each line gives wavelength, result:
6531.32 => 12.02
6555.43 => 5.213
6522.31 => 10.6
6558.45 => 11.38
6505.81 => 9.561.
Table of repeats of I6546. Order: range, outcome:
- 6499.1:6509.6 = 11.19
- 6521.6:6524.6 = 12.77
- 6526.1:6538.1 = 12.74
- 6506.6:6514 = 10.95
